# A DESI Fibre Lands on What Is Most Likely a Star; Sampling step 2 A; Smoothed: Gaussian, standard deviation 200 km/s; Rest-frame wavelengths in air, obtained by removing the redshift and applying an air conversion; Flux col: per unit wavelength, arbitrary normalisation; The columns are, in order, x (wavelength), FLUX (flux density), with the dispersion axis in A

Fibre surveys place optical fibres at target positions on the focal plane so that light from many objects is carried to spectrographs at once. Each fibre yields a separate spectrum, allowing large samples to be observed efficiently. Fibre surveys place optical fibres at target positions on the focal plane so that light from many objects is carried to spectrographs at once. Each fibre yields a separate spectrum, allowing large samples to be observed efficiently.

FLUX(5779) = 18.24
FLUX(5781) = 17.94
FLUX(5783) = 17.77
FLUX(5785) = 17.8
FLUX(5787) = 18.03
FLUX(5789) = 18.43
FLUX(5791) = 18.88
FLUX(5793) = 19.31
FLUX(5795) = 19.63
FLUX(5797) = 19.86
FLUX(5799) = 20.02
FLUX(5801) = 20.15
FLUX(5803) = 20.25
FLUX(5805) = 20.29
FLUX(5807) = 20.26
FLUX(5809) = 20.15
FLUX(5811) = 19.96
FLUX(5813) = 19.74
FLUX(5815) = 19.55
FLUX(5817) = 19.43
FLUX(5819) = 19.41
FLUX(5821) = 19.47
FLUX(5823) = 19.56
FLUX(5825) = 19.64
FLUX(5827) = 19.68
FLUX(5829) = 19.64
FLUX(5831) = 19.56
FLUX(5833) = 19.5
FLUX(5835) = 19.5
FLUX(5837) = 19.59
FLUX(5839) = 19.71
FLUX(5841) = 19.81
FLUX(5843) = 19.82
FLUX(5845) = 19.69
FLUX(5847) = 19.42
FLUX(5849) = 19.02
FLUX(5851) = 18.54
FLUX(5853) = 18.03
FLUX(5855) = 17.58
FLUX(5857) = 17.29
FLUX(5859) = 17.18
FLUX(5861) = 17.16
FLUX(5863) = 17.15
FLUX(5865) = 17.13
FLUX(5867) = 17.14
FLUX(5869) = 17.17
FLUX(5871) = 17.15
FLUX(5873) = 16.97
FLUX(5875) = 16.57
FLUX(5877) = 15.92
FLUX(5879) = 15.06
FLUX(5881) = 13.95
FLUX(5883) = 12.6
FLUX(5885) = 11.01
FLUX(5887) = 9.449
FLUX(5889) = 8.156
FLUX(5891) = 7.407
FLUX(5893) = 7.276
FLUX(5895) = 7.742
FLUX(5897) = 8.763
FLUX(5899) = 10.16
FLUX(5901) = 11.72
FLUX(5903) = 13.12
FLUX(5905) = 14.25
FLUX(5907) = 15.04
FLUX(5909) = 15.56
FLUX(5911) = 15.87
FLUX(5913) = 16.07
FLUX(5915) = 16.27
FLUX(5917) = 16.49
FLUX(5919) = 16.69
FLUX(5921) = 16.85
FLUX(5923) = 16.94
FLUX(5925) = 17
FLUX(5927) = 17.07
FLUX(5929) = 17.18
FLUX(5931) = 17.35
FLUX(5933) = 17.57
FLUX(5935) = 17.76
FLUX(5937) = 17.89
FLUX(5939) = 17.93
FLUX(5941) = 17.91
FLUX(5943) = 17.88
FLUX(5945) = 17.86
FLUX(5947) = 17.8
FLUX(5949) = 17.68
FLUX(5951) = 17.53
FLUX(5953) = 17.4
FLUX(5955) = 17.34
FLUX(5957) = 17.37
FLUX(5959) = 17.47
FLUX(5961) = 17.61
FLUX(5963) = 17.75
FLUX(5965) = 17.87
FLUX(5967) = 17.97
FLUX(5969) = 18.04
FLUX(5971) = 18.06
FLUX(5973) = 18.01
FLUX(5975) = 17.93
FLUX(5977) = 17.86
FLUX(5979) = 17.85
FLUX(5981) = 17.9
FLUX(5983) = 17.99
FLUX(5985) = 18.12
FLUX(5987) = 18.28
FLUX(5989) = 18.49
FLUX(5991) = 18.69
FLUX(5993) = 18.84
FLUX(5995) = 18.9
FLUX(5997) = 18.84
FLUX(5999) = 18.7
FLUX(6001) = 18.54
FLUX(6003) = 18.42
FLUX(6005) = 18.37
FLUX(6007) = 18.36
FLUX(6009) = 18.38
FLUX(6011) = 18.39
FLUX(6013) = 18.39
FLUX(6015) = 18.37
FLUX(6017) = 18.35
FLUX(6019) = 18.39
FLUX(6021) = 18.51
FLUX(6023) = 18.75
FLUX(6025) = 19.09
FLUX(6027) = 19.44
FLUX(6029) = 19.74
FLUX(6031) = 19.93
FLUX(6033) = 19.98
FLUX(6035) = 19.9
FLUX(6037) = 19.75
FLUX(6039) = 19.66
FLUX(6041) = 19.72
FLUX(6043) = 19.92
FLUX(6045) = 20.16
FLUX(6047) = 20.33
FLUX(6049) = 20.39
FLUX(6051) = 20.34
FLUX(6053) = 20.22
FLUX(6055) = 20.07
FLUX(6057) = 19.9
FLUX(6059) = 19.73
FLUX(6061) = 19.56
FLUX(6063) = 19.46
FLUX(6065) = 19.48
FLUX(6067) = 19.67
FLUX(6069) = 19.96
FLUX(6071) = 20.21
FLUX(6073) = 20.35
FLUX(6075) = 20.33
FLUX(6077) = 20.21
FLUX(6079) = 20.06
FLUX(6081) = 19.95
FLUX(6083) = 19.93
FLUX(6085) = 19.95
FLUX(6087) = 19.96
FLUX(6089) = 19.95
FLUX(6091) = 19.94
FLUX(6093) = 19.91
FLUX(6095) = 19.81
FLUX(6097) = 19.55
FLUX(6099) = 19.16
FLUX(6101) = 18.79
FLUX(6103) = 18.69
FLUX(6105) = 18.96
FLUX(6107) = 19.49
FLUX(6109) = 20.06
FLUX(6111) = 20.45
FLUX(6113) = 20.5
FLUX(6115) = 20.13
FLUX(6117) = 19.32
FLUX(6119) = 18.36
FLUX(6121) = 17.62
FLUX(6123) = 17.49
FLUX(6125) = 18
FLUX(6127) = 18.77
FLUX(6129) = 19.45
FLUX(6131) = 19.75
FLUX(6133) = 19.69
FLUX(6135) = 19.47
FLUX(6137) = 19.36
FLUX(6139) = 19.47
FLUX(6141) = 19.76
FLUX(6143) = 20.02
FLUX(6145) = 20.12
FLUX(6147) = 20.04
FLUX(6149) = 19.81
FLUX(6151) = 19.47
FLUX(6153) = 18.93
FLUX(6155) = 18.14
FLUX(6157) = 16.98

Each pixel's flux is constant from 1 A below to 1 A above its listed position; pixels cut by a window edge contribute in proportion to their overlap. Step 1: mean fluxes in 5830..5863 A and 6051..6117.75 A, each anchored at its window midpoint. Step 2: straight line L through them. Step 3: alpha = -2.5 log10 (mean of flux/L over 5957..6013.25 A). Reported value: 0.07 mag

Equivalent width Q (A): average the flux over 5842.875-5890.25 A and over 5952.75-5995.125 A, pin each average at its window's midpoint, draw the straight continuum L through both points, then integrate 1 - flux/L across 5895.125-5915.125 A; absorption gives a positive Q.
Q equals 4.2 A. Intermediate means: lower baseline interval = 16.1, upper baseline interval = 18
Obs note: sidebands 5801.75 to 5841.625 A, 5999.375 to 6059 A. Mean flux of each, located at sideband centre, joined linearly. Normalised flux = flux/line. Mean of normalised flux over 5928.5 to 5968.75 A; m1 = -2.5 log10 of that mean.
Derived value 0.11 mag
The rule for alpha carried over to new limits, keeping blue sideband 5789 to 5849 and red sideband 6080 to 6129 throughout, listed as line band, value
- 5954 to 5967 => 0.113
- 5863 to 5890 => 0.322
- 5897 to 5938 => 0.241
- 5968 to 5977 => 0.088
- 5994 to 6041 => 0.030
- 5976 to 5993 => 0.075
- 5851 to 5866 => 0.129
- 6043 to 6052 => -0.046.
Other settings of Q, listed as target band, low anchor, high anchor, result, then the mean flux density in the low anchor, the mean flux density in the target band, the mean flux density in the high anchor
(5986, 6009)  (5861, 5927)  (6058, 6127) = -2.2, 14.1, 18.6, 19.5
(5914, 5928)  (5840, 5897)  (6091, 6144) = -0.5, 15.3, 16.8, 19.3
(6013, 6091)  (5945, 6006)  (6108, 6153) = -4.1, 18.1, 19.7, 19.4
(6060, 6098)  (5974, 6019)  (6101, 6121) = -1.6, 18.4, 19.9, 19.4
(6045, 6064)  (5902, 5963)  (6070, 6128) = -1.2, 16.9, 20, 19.5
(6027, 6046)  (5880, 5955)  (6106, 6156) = -2.8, 14.8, 19.8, 19.3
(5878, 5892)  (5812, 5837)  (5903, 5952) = 5.4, 19.6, 11.1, 16.9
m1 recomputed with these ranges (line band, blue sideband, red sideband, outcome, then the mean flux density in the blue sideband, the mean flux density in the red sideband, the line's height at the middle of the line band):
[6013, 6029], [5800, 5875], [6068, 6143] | 0.03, 18.9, 19.5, 19.3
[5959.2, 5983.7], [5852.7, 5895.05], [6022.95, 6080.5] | -0.03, 14.4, 19.9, 17.4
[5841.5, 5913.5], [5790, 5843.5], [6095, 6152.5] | 0.31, 19.7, 19.4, 19.6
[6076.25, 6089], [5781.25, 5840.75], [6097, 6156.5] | -0.04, 19.5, 19.3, 19.3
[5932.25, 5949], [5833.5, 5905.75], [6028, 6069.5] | -0.04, 15.3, 19.9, 17.1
